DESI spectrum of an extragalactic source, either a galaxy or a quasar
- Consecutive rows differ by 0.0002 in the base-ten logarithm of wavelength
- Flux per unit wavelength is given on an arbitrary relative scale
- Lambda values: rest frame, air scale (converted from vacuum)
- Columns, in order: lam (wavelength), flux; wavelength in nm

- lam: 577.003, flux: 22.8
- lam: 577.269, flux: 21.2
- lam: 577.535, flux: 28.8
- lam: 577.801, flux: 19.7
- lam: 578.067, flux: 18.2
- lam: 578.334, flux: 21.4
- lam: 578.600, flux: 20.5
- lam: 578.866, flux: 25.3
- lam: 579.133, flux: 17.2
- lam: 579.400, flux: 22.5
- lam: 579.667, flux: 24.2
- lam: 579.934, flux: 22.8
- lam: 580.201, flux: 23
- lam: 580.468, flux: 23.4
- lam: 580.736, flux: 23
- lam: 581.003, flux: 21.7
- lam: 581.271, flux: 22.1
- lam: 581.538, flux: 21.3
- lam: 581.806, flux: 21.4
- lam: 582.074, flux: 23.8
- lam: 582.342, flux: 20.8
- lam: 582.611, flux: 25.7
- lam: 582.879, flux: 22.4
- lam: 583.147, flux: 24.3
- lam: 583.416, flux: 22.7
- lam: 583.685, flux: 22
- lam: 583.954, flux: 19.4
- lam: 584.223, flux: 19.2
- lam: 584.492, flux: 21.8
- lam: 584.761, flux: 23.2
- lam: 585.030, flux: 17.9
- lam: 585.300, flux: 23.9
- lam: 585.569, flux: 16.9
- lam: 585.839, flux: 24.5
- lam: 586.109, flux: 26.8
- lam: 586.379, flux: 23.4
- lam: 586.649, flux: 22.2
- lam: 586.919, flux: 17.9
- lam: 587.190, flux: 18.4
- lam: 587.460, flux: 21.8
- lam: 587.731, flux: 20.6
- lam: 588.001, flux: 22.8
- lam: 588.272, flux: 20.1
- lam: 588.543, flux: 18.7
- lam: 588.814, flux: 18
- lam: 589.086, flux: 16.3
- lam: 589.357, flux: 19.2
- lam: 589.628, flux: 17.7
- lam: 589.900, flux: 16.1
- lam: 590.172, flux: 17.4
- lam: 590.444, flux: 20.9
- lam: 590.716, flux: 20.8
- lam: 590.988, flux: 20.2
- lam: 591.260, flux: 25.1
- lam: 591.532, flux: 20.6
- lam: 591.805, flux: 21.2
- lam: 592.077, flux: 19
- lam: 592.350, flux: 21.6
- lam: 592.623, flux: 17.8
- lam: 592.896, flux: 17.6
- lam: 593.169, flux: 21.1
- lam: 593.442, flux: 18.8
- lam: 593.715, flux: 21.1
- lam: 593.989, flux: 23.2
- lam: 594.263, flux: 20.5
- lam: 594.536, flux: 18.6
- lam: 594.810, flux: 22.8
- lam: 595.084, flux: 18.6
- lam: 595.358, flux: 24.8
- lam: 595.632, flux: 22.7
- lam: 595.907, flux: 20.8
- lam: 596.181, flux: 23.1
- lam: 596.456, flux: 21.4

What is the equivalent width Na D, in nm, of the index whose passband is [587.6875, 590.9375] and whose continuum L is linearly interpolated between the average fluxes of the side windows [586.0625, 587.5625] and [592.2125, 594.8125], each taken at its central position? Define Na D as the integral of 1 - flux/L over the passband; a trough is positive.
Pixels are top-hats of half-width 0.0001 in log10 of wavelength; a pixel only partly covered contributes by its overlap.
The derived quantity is 0.30 nm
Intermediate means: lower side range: 21.5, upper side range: 20.2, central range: 19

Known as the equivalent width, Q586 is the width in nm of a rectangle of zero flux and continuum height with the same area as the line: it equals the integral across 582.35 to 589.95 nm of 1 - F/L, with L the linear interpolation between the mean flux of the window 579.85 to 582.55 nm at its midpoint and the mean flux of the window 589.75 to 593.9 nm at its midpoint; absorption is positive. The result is 0.14 nm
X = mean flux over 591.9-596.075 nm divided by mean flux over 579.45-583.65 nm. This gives 0.9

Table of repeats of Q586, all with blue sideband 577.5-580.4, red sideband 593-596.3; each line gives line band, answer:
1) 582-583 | -0.06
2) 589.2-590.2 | 0.18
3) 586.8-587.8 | 0.09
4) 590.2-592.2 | 0.05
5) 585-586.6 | -0.06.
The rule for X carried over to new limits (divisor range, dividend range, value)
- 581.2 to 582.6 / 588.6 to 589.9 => 0.80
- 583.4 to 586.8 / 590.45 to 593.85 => 0.94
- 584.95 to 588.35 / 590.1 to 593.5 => 0.95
